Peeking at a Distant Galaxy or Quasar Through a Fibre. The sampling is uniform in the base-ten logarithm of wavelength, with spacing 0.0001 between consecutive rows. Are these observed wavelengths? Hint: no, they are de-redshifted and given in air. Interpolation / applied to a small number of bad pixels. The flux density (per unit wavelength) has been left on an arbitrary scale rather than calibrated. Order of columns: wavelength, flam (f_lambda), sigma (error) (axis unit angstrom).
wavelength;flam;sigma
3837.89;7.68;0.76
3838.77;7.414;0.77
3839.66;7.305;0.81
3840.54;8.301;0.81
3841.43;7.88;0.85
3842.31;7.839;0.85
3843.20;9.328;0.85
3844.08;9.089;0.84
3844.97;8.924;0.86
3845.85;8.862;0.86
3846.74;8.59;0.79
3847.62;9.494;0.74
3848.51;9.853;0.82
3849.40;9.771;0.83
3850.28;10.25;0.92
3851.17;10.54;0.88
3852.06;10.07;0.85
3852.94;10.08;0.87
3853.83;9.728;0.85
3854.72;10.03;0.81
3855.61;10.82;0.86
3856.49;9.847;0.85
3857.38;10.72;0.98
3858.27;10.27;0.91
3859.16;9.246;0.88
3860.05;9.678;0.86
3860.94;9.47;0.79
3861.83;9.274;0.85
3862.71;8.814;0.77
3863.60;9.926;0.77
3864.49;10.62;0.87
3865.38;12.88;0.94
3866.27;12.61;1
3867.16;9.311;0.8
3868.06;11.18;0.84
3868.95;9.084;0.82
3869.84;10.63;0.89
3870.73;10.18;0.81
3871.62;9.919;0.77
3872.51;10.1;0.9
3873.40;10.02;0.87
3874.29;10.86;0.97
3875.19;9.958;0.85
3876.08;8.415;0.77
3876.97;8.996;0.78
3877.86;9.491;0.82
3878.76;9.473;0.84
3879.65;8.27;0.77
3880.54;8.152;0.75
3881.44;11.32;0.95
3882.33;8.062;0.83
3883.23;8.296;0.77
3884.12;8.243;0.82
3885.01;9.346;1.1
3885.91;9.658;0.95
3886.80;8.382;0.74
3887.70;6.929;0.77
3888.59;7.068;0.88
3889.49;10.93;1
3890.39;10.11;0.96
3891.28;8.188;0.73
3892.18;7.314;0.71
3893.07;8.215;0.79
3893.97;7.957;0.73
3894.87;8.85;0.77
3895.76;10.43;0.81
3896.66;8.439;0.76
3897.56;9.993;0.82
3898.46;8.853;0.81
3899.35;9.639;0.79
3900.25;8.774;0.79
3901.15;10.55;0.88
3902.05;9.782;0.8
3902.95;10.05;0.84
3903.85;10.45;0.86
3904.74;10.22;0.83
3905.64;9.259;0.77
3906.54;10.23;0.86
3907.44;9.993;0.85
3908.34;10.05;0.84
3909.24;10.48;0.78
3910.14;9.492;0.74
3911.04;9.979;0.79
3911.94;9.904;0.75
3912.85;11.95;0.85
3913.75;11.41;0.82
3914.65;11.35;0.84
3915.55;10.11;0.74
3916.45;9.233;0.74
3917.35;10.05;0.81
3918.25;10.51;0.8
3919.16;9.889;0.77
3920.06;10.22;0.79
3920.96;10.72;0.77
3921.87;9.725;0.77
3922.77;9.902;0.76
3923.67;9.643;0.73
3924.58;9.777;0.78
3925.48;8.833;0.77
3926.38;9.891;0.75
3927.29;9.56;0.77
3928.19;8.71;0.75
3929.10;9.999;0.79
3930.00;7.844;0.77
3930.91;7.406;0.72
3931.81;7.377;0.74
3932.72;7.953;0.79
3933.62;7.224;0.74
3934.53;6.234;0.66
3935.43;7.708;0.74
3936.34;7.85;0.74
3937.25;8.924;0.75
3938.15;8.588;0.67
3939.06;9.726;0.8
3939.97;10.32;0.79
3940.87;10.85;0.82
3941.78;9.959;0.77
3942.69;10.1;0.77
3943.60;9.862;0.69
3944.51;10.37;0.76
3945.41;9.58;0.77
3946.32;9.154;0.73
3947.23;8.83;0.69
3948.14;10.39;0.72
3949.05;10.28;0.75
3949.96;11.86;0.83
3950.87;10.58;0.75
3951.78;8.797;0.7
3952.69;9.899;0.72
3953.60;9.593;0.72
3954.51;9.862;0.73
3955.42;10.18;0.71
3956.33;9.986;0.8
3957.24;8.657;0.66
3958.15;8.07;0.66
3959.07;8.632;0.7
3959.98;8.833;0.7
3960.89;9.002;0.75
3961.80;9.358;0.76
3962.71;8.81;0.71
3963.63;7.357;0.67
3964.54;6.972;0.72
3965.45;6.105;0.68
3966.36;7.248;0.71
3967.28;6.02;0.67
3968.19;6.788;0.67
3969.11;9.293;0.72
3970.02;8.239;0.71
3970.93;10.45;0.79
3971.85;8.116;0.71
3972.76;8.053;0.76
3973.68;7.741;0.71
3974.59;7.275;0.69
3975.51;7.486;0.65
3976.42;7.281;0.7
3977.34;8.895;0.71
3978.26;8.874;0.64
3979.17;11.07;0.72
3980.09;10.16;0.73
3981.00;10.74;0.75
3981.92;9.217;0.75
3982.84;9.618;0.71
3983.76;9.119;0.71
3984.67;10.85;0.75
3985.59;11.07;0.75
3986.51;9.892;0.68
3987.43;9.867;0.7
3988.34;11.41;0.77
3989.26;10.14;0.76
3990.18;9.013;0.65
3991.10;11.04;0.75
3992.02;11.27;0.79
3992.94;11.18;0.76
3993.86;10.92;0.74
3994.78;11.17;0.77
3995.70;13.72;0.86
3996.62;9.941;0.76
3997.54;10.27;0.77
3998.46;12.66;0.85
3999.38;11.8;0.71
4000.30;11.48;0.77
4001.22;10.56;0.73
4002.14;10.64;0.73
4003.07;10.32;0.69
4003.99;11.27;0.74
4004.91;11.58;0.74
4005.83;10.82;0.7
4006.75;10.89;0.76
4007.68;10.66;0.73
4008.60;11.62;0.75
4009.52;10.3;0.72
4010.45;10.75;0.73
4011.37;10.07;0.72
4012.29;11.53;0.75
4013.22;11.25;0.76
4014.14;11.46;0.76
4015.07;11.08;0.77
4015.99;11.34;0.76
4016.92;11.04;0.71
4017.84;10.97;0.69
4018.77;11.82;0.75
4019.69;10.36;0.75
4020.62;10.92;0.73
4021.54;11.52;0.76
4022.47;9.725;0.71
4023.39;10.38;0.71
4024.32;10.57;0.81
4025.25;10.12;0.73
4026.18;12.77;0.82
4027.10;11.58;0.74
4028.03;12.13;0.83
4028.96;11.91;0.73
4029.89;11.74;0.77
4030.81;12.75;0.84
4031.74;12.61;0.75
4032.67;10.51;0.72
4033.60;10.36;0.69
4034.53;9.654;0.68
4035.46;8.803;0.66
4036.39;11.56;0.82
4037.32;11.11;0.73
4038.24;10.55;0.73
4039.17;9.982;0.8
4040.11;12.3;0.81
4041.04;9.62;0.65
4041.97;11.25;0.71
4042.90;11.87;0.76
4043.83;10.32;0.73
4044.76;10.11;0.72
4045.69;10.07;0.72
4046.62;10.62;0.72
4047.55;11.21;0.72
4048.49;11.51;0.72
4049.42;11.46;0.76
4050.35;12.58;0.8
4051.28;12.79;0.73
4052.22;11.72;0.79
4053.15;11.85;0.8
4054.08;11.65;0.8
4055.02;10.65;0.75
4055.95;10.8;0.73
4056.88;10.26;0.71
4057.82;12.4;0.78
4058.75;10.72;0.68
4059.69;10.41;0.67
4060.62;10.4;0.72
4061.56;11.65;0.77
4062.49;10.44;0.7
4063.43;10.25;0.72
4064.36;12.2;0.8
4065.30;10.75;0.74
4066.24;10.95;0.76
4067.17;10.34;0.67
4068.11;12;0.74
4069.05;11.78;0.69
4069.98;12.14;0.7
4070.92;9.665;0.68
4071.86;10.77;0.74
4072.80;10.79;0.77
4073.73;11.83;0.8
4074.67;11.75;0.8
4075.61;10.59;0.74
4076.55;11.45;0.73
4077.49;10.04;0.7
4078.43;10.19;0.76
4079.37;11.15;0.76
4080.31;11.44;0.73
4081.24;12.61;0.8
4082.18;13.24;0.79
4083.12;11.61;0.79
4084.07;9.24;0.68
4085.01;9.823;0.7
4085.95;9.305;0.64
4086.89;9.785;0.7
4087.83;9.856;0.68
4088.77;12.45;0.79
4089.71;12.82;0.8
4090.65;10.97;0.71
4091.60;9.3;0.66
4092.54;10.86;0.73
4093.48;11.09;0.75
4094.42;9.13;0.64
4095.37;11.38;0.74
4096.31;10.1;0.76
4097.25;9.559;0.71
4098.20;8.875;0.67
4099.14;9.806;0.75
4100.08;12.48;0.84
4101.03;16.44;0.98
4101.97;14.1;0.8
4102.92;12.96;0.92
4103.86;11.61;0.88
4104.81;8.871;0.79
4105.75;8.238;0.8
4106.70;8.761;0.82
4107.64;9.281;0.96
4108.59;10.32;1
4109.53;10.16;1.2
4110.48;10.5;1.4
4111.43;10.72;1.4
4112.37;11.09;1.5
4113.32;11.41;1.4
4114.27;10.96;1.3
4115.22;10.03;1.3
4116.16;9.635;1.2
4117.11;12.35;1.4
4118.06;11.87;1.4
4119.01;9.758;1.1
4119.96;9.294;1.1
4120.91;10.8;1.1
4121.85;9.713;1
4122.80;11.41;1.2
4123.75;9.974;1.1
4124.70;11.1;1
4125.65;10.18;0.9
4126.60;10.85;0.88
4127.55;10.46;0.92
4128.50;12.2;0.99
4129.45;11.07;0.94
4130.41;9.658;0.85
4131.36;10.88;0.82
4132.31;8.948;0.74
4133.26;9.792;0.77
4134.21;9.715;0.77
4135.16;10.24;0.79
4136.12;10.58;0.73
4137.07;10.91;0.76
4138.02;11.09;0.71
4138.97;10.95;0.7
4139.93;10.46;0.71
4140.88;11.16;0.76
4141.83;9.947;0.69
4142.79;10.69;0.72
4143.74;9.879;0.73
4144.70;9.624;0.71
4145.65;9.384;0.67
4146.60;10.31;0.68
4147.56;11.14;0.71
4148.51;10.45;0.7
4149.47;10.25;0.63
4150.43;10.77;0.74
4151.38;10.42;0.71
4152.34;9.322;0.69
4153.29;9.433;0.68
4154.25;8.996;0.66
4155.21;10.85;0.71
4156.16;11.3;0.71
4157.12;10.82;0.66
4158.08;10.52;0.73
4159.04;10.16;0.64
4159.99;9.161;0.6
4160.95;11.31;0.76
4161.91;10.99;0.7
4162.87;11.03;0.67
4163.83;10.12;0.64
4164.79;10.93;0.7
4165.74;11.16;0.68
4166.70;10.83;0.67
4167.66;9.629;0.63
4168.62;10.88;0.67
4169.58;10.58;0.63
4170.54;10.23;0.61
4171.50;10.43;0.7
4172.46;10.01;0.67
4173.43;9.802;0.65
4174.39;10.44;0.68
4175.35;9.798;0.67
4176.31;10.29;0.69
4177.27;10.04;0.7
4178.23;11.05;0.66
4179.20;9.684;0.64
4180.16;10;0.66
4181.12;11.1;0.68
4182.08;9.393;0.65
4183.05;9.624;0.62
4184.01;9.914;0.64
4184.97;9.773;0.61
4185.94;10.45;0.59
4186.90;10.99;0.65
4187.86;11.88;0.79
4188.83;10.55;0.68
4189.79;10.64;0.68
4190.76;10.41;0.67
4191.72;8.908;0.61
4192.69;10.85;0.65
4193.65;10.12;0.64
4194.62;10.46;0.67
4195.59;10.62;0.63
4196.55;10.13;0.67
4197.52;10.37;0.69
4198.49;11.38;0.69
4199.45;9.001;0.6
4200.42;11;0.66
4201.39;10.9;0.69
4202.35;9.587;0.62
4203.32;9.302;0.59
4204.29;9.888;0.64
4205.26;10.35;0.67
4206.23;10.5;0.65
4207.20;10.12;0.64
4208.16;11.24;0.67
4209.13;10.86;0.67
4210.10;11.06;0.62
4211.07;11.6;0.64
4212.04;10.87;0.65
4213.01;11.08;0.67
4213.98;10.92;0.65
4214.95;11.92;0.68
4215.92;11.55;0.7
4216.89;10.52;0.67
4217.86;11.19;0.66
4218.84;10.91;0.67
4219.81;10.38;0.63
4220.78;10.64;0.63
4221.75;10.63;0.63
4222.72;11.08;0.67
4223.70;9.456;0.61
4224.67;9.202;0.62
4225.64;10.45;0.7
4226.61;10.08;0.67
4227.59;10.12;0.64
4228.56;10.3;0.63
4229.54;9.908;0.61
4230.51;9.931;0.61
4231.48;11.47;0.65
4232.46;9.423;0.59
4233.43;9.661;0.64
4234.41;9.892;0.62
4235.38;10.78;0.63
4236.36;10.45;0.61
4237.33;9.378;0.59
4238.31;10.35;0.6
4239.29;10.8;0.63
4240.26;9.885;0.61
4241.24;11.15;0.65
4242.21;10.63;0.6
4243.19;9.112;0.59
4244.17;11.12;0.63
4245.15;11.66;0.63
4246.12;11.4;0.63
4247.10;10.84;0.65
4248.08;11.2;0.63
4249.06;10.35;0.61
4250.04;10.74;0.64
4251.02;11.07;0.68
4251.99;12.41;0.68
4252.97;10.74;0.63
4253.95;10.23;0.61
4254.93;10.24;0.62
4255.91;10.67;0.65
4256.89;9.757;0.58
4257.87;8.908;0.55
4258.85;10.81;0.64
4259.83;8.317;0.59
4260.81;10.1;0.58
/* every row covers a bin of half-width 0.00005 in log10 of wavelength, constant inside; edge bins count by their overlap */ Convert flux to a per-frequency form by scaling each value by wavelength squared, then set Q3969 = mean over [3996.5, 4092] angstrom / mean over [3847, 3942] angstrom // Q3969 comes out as 1.2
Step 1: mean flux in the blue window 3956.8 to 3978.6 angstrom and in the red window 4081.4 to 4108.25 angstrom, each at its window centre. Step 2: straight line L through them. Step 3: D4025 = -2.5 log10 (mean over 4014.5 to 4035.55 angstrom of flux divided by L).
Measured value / -0.19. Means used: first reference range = 8.06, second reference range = 10.8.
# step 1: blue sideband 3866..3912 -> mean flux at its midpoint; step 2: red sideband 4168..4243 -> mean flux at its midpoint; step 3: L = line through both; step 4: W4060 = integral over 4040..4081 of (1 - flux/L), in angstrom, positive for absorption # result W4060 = -4.70 angstrom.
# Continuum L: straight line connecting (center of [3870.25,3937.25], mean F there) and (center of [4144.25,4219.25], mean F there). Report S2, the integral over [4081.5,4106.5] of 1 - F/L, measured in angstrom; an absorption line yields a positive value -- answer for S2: -2.0 angstrom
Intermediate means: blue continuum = 9.33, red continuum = 10.4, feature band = 10.9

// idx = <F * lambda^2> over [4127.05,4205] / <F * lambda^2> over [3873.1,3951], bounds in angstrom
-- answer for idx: 1.25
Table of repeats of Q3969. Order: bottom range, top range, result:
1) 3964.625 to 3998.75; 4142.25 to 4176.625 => 1.19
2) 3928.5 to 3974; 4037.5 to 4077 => 1.33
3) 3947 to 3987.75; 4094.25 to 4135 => 1.27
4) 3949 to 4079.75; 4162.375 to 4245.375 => 1.09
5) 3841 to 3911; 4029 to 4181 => 1.26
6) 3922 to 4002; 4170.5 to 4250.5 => 1.26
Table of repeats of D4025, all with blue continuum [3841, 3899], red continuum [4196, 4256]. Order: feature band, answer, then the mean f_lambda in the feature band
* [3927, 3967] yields 0.09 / 8.95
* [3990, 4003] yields -0.13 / 11.1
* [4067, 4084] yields -0.12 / 11.3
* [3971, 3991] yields 0.05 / 9.38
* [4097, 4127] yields -0.05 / 10.7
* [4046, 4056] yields -0.15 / 11.5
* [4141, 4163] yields 0.00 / 10.3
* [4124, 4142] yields -0.03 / 10.5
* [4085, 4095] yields -0.04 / 10.5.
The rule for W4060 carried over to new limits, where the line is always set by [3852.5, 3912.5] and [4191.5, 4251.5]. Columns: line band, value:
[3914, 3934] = 0.67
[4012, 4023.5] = -1.25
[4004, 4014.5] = -1.12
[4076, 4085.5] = -0.88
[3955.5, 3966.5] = 1.64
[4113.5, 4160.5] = -0.58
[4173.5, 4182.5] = 0.17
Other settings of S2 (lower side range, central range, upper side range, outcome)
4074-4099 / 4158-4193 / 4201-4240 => 0.6 angstrom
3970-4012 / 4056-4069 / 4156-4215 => -0.9 angstrom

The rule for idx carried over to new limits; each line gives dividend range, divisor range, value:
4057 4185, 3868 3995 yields 1.25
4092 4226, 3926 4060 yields 1.13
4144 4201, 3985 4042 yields 1.02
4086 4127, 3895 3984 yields 1.26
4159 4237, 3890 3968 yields 1.28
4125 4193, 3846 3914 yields 1.23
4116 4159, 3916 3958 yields 1.23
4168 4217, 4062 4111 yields 1.01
